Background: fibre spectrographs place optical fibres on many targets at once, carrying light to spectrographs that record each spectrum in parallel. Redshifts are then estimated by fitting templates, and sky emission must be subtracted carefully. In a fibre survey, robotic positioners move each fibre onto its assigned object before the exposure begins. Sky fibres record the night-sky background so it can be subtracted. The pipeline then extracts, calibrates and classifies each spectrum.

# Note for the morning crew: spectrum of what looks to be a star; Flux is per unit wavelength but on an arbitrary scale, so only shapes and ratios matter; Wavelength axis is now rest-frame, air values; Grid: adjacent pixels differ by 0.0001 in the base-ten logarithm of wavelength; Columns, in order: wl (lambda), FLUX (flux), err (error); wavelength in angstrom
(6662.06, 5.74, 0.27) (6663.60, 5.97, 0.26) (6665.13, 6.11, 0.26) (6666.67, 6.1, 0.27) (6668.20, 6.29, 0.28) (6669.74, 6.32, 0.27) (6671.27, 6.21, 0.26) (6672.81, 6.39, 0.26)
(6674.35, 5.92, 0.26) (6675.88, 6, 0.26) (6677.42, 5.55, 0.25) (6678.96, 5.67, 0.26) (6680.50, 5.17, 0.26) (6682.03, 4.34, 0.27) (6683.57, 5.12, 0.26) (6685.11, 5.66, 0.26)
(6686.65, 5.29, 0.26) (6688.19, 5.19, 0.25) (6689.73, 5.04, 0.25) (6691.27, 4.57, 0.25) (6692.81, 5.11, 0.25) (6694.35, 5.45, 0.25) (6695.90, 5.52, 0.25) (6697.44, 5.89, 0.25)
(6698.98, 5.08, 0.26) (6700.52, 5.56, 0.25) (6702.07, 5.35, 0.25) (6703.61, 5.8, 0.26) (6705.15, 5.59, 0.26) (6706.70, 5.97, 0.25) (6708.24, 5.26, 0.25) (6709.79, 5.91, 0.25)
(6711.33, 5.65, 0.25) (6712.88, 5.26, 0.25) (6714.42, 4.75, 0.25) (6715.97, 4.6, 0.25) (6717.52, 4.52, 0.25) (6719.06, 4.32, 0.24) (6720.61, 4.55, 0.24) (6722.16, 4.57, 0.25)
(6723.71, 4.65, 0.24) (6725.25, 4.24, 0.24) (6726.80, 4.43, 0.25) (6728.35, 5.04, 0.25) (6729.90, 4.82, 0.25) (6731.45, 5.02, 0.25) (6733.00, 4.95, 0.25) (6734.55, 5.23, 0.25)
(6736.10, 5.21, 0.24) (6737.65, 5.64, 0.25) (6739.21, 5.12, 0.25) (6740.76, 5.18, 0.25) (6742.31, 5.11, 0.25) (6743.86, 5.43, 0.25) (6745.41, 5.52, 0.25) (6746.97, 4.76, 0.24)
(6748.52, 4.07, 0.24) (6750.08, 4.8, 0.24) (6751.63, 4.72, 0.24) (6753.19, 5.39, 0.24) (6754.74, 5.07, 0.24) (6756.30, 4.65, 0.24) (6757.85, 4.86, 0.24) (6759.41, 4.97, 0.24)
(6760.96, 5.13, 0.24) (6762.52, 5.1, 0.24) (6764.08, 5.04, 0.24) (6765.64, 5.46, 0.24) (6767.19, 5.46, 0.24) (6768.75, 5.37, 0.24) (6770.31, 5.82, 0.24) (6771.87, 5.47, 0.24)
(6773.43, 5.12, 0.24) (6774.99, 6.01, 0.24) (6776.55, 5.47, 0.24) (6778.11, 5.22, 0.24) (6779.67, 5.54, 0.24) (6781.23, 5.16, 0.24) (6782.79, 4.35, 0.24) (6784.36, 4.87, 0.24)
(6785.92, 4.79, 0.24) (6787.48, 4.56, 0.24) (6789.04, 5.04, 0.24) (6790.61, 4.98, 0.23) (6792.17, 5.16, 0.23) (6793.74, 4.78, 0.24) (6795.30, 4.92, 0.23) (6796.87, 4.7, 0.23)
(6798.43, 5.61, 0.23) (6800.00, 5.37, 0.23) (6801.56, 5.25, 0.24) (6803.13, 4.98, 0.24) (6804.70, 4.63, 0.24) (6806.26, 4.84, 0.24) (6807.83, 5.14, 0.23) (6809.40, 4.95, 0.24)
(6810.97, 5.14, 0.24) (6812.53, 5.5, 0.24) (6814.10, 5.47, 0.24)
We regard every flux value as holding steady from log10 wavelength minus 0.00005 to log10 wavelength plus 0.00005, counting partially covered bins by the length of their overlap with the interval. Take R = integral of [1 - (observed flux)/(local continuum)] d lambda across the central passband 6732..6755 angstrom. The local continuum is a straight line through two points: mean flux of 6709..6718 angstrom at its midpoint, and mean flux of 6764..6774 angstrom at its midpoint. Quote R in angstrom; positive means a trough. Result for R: 0.9 angstrom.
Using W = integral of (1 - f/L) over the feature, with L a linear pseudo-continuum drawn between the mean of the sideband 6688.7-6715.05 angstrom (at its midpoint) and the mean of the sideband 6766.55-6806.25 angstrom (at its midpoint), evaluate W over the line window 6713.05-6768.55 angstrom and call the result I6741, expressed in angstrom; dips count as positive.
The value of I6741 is 3.61 angstrom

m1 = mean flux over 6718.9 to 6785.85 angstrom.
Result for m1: 5.05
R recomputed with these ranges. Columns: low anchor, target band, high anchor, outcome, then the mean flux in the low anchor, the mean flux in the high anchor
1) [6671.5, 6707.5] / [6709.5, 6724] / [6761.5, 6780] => 1.58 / 5.46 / 5.42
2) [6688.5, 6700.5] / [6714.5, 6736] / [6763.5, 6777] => 2.57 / 5.26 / 5.48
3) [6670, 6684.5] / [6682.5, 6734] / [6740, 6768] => 2.70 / 5.62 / 5.04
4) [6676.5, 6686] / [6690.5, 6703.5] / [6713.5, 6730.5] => -0.88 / 5.26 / 4.59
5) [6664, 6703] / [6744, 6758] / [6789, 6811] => 0.94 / 5.56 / 5.03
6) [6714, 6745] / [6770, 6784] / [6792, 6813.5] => -0.89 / 4.88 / 5.07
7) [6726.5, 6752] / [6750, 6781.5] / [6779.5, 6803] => -1.50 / 5.02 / 4.99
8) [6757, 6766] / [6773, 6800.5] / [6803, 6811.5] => -0.50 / 5.07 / 4.94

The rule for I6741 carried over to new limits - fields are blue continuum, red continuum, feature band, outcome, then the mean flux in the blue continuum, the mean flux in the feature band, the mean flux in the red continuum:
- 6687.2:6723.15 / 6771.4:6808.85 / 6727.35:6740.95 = 0.08 angstrom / 5.19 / 5.12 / 5.08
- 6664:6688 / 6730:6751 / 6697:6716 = -0.14 angstrom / 5.73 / 5.46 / 5.07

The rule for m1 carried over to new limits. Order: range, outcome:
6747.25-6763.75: 4.88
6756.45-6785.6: 5.23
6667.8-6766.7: 5.2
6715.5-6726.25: 4.49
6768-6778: 5.52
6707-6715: 5.42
